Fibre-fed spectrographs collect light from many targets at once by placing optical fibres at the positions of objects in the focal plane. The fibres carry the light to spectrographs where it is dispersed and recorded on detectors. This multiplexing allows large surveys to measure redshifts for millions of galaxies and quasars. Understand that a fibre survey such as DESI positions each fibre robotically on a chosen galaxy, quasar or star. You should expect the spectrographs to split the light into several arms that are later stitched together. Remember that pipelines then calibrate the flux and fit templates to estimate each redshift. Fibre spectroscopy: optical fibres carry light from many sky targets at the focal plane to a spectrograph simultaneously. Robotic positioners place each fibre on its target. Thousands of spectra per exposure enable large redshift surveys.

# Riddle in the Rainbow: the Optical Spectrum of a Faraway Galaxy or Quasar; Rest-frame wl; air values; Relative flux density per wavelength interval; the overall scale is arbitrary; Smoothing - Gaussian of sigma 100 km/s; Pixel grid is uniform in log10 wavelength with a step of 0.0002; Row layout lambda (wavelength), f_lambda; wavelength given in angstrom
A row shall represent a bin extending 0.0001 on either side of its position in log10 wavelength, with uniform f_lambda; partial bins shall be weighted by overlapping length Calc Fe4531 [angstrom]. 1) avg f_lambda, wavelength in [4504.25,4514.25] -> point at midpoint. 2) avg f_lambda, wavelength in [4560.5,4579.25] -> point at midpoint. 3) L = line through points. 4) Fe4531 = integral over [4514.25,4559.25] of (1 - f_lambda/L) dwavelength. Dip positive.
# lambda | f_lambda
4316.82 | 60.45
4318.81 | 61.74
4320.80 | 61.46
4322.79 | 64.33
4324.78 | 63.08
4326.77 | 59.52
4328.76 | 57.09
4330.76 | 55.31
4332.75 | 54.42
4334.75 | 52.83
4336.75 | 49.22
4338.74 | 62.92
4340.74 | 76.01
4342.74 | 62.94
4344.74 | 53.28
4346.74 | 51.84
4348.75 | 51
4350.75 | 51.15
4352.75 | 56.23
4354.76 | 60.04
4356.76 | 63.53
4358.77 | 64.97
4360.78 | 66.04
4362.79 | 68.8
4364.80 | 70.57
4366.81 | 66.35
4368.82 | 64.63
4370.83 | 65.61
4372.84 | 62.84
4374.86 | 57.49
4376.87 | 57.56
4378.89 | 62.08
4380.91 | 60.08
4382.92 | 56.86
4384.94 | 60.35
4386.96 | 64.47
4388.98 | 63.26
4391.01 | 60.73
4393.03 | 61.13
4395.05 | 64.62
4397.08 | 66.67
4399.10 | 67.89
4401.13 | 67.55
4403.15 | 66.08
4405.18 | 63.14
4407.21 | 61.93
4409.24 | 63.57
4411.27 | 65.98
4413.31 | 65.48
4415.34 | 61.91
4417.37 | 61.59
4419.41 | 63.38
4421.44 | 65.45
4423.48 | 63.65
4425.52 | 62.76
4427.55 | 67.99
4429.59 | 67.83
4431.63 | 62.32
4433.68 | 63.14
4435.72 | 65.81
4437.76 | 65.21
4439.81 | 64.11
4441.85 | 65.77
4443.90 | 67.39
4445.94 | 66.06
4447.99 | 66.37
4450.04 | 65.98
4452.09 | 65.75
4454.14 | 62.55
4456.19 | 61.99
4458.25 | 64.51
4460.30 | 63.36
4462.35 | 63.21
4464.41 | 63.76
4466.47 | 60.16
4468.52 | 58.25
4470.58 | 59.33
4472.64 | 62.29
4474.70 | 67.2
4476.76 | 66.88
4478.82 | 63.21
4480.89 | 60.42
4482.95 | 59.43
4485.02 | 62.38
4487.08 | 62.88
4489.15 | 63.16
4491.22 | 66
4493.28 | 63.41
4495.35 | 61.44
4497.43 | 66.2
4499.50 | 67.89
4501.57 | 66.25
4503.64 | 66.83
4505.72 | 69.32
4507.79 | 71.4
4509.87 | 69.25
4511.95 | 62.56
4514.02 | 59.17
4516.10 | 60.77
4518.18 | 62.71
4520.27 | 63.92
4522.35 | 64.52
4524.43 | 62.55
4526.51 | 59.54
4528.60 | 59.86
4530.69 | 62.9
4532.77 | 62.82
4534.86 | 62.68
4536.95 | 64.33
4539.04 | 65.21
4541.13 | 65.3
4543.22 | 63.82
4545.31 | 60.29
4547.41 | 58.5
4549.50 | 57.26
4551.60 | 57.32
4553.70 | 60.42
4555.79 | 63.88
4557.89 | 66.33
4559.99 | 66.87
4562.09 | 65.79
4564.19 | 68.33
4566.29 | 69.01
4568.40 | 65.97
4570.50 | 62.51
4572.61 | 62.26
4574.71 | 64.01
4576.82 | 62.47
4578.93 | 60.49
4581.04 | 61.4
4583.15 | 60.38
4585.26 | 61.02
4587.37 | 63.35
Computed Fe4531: 2.6 angstrom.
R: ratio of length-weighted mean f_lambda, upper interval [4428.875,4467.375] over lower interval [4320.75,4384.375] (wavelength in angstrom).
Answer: 1.1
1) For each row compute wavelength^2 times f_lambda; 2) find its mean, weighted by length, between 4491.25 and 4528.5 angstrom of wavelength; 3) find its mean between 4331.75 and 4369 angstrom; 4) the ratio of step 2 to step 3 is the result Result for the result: 1.15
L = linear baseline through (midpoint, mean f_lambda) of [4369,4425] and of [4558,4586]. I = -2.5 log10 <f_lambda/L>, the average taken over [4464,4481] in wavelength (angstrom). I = 0.02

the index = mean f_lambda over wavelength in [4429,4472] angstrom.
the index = 63.9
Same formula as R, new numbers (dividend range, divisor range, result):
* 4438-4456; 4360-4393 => 1.04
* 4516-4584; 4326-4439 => 1.01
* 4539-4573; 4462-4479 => 1.01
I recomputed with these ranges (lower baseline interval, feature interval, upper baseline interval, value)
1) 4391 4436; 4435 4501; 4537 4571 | 0.00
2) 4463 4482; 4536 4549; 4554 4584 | 0.02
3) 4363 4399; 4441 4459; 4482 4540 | -0.03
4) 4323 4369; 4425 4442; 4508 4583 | -0.06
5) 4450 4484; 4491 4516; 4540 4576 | -0.04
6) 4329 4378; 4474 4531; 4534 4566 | -0.03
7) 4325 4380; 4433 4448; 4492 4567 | -0.06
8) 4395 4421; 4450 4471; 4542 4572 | 0.03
